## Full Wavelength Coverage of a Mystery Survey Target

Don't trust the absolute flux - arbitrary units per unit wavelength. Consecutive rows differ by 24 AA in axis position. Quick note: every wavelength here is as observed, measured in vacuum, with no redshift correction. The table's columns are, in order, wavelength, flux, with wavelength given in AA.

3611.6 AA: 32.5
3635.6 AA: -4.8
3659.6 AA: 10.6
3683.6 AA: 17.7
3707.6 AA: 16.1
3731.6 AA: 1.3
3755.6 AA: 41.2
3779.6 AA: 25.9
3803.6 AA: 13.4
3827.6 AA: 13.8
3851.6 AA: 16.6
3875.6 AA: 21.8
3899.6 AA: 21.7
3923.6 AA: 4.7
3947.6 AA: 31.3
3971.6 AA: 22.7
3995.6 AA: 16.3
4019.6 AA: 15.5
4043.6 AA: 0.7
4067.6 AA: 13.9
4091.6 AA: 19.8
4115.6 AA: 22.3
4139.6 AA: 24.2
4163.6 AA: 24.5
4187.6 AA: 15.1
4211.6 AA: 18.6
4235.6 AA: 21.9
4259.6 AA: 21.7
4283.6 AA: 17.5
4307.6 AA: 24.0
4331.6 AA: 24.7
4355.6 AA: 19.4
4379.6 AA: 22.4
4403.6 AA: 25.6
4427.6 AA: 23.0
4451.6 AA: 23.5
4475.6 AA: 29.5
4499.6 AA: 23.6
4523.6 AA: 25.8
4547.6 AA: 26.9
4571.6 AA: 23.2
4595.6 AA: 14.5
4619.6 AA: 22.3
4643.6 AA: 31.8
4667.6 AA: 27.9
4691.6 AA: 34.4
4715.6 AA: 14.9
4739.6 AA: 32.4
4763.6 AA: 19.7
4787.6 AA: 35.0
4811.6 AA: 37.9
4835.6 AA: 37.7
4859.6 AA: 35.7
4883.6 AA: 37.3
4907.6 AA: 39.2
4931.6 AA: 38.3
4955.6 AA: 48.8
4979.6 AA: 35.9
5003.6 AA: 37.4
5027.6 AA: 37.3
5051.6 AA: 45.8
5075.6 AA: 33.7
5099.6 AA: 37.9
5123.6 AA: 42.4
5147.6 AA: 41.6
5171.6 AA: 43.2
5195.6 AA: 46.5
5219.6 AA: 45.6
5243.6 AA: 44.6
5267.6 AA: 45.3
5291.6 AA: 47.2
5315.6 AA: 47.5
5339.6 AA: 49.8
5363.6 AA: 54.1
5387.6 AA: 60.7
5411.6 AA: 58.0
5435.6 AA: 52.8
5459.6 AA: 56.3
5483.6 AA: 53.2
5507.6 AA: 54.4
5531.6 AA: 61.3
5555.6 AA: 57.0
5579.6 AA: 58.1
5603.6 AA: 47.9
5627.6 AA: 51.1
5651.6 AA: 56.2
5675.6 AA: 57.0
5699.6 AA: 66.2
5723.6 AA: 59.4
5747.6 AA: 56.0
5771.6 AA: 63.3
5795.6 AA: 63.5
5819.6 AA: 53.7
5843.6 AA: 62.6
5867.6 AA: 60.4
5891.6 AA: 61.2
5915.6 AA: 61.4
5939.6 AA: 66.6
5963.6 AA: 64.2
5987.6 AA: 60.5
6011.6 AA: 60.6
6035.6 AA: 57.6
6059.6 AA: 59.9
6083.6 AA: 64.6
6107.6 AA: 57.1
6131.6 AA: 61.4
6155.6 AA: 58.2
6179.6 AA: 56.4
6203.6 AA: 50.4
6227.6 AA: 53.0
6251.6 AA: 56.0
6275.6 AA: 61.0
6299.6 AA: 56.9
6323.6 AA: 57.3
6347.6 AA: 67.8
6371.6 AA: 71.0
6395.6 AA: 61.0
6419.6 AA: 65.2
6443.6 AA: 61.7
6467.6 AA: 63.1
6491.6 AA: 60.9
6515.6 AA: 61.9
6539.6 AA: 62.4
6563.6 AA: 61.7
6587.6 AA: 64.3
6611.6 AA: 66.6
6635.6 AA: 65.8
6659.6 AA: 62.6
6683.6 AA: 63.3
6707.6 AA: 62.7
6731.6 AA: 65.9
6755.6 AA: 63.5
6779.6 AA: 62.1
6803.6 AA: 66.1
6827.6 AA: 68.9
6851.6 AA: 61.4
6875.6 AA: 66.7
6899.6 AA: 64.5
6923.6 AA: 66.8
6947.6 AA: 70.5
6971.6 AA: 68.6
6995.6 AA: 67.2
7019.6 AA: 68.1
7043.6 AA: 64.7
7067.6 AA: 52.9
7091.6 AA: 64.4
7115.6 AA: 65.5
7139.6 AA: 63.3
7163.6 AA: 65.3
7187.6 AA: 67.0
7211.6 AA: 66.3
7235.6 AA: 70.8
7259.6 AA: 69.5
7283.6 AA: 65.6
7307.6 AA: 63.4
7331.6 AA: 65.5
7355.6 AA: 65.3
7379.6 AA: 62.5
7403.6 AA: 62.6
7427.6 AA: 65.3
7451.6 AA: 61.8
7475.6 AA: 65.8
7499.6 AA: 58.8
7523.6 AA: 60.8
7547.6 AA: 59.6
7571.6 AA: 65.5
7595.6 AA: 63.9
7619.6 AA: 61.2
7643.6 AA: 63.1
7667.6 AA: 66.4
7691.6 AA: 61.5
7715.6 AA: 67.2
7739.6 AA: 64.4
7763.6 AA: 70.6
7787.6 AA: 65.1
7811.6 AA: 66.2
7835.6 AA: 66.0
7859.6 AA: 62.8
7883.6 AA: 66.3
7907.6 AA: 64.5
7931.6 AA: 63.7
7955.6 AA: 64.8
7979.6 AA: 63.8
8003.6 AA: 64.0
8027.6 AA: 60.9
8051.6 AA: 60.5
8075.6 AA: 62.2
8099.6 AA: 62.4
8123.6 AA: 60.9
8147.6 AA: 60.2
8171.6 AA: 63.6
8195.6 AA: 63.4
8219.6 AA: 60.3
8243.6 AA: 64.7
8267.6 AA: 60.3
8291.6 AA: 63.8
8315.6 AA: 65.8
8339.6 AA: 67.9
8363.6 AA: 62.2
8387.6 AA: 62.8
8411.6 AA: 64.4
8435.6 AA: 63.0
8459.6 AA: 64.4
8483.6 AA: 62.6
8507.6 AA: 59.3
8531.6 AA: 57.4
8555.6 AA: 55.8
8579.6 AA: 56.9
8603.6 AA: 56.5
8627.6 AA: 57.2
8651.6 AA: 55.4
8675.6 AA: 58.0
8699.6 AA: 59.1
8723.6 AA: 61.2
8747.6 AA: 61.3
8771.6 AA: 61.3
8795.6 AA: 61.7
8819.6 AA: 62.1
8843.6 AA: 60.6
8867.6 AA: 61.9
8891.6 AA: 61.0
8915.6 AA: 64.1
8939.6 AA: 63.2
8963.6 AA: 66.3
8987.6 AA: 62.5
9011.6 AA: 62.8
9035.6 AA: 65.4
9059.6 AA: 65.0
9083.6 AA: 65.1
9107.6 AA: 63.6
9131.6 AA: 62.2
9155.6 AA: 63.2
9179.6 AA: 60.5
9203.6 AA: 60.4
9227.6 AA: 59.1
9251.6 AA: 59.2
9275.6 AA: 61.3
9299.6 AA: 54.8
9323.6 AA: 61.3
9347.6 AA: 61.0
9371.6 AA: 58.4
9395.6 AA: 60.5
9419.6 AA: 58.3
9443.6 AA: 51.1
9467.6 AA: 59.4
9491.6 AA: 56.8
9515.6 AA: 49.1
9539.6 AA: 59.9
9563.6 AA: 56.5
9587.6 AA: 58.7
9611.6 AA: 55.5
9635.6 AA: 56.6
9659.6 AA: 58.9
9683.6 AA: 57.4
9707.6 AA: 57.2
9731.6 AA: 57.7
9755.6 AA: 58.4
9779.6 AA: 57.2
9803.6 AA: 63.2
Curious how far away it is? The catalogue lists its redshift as 0.199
